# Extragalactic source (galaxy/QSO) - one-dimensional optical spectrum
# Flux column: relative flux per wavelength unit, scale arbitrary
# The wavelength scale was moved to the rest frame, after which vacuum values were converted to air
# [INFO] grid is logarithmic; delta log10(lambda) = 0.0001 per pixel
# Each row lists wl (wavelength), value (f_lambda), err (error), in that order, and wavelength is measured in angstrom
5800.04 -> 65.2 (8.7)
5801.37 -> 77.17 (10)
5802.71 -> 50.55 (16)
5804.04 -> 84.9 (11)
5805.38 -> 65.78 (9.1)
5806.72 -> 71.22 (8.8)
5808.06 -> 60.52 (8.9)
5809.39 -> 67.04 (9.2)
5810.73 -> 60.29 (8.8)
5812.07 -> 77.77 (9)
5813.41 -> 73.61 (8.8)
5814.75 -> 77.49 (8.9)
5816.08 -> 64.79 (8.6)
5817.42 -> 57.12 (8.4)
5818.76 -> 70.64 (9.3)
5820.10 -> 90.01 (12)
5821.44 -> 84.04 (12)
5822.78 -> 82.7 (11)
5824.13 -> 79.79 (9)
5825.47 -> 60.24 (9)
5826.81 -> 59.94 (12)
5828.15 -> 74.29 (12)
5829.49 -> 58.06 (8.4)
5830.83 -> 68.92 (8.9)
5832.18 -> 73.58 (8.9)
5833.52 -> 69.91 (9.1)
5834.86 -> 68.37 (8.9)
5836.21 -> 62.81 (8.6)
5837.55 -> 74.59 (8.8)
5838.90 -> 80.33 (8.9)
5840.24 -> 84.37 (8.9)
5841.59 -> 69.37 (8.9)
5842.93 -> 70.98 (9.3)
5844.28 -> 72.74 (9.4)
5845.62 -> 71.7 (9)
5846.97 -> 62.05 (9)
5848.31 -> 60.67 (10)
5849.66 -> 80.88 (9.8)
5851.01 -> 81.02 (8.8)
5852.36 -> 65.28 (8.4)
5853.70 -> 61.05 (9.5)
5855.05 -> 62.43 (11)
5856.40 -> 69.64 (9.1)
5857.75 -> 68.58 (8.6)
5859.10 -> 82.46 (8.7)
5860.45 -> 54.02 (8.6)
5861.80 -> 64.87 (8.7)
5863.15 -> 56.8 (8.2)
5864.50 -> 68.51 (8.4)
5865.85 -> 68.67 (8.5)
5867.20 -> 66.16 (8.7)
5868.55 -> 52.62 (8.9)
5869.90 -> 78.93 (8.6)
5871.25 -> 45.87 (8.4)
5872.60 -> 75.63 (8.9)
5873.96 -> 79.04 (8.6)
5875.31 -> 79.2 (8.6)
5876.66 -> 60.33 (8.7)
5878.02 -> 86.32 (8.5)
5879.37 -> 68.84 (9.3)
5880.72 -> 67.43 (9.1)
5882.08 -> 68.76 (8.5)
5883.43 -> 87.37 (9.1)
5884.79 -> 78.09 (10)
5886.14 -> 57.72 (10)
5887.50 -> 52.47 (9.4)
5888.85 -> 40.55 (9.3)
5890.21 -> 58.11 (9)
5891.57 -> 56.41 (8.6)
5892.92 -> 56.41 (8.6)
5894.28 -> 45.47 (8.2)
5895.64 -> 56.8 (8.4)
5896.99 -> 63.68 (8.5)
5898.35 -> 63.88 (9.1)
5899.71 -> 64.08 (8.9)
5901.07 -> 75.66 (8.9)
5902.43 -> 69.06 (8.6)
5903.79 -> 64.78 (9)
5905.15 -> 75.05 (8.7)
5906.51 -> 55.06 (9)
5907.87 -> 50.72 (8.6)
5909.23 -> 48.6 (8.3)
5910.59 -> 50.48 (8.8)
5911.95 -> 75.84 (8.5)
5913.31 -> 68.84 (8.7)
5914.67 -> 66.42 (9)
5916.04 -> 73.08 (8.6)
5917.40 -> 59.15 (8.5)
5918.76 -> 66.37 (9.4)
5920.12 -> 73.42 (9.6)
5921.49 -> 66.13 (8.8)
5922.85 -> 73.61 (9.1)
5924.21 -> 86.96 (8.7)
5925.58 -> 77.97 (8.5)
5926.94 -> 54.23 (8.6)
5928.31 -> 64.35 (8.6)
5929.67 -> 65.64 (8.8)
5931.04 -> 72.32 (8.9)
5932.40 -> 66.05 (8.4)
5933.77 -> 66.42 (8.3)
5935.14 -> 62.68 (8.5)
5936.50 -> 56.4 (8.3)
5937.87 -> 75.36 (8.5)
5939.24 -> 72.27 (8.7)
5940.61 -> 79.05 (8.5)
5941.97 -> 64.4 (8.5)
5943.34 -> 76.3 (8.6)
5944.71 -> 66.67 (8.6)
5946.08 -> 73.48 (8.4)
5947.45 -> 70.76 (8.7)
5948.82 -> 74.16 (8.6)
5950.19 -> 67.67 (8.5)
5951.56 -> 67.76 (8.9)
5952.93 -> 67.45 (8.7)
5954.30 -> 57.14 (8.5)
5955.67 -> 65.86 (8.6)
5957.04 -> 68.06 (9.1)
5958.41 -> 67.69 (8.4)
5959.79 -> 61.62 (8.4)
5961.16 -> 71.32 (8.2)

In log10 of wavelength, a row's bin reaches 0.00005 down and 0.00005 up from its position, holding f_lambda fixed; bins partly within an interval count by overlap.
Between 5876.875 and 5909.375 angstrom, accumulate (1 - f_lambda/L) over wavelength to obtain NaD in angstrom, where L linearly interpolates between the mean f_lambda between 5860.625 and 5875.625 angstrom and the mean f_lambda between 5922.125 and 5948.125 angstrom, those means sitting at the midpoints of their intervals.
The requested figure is 2.1 angstrom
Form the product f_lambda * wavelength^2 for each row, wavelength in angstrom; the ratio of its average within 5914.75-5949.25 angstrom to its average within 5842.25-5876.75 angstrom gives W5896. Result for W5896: 1.05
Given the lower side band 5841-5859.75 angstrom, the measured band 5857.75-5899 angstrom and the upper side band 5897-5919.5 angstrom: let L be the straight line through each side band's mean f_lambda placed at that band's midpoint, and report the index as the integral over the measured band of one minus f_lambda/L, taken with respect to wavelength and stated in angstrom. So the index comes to 1.5 angstrom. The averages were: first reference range 69.9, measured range 64.8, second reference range 64.2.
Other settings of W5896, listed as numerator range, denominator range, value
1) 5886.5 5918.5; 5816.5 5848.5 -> 0.87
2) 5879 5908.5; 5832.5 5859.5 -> 0.90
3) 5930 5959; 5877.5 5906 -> 1.08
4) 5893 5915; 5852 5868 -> 0.96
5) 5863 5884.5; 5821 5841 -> 0.99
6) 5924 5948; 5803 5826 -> 1.00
